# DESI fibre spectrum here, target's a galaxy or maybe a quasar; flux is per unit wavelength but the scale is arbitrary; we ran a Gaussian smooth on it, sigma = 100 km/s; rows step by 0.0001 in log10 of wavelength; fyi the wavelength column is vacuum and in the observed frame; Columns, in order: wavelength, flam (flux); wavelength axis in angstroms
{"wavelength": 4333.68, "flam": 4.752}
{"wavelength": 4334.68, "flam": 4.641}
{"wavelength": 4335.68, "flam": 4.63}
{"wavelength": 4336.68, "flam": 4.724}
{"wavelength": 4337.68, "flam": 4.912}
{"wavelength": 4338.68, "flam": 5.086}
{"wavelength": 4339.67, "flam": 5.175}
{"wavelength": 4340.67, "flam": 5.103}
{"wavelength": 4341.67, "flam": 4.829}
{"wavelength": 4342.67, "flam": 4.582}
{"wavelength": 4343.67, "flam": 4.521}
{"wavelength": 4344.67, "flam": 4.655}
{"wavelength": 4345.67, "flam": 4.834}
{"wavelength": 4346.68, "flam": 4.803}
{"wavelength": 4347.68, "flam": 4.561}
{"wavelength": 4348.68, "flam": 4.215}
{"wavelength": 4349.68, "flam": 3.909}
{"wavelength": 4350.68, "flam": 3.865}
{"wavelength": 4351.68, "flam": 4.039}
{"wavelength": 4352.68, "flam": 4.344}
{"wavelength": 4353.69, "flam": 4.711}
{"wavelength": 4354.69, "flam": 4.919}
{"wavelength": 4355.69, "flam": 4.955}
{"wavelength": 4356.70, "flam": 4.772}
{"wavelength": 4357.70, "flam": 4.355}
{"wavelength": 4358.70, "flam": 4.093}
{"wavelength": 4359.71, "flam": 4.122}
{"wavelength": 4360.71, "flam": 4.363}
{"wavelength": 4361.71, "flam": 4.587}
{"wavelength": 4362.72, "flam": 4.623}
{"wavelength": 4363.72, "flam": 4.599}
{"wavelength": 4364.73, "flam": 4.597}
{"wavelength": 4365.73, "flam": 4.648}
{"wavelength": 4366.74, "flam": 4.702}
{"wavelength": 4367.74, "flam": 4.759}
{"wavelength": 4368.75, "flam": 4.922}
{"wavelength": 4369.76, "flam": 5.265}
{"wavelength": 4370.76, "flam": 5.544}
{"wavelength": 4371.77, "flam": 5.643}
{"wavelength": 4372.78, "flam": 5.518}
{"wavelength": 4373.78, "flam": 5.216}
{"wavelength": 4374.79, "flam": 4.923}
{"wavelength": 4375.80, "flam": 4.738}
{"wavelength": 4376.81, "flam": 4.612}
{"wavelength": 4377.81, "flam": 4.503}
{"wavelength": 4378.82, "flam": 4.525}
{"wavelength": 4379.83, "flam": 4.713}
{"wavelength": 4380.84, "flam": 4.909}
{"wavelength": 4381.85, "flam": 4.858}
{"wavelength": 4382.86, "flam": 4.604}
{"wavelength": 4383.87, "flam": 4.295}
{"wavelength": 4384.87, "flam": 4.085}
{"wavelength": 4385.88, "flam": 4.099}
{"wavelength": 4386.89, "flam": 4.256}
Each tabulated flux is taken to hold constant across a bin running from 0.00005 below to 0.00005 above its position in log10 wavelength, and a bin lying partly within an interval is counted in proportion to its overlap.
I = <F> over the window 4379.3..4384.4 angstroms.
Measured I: 4.67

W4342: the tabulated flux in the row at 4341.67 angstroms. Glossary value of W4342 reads 4.829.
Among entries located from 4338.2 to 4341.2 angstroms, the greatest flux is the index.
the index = 5.175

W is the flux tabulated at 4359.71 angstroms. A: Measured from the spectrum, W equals 4.122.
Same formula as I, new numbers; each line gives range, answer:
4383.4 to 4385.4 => 4.21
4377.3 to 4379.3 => 4.53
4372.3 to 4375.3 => 5.22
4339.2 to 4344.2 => 4.84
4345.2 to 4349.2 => 4.59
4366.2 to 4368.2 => 4.73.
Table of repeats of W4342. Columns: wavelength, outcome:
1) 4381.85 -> 4.858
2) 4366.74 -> 4.702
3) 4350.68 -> 3.865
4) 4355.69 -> 4.955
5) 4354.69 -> 4.919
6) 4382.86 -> 4.604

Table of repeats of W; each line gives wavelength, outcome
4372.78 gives 5.518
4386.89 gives 4.256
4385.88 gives 4.099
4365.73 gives 4.648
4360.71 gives 4.363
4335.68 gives 4.63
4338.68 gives 5.086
